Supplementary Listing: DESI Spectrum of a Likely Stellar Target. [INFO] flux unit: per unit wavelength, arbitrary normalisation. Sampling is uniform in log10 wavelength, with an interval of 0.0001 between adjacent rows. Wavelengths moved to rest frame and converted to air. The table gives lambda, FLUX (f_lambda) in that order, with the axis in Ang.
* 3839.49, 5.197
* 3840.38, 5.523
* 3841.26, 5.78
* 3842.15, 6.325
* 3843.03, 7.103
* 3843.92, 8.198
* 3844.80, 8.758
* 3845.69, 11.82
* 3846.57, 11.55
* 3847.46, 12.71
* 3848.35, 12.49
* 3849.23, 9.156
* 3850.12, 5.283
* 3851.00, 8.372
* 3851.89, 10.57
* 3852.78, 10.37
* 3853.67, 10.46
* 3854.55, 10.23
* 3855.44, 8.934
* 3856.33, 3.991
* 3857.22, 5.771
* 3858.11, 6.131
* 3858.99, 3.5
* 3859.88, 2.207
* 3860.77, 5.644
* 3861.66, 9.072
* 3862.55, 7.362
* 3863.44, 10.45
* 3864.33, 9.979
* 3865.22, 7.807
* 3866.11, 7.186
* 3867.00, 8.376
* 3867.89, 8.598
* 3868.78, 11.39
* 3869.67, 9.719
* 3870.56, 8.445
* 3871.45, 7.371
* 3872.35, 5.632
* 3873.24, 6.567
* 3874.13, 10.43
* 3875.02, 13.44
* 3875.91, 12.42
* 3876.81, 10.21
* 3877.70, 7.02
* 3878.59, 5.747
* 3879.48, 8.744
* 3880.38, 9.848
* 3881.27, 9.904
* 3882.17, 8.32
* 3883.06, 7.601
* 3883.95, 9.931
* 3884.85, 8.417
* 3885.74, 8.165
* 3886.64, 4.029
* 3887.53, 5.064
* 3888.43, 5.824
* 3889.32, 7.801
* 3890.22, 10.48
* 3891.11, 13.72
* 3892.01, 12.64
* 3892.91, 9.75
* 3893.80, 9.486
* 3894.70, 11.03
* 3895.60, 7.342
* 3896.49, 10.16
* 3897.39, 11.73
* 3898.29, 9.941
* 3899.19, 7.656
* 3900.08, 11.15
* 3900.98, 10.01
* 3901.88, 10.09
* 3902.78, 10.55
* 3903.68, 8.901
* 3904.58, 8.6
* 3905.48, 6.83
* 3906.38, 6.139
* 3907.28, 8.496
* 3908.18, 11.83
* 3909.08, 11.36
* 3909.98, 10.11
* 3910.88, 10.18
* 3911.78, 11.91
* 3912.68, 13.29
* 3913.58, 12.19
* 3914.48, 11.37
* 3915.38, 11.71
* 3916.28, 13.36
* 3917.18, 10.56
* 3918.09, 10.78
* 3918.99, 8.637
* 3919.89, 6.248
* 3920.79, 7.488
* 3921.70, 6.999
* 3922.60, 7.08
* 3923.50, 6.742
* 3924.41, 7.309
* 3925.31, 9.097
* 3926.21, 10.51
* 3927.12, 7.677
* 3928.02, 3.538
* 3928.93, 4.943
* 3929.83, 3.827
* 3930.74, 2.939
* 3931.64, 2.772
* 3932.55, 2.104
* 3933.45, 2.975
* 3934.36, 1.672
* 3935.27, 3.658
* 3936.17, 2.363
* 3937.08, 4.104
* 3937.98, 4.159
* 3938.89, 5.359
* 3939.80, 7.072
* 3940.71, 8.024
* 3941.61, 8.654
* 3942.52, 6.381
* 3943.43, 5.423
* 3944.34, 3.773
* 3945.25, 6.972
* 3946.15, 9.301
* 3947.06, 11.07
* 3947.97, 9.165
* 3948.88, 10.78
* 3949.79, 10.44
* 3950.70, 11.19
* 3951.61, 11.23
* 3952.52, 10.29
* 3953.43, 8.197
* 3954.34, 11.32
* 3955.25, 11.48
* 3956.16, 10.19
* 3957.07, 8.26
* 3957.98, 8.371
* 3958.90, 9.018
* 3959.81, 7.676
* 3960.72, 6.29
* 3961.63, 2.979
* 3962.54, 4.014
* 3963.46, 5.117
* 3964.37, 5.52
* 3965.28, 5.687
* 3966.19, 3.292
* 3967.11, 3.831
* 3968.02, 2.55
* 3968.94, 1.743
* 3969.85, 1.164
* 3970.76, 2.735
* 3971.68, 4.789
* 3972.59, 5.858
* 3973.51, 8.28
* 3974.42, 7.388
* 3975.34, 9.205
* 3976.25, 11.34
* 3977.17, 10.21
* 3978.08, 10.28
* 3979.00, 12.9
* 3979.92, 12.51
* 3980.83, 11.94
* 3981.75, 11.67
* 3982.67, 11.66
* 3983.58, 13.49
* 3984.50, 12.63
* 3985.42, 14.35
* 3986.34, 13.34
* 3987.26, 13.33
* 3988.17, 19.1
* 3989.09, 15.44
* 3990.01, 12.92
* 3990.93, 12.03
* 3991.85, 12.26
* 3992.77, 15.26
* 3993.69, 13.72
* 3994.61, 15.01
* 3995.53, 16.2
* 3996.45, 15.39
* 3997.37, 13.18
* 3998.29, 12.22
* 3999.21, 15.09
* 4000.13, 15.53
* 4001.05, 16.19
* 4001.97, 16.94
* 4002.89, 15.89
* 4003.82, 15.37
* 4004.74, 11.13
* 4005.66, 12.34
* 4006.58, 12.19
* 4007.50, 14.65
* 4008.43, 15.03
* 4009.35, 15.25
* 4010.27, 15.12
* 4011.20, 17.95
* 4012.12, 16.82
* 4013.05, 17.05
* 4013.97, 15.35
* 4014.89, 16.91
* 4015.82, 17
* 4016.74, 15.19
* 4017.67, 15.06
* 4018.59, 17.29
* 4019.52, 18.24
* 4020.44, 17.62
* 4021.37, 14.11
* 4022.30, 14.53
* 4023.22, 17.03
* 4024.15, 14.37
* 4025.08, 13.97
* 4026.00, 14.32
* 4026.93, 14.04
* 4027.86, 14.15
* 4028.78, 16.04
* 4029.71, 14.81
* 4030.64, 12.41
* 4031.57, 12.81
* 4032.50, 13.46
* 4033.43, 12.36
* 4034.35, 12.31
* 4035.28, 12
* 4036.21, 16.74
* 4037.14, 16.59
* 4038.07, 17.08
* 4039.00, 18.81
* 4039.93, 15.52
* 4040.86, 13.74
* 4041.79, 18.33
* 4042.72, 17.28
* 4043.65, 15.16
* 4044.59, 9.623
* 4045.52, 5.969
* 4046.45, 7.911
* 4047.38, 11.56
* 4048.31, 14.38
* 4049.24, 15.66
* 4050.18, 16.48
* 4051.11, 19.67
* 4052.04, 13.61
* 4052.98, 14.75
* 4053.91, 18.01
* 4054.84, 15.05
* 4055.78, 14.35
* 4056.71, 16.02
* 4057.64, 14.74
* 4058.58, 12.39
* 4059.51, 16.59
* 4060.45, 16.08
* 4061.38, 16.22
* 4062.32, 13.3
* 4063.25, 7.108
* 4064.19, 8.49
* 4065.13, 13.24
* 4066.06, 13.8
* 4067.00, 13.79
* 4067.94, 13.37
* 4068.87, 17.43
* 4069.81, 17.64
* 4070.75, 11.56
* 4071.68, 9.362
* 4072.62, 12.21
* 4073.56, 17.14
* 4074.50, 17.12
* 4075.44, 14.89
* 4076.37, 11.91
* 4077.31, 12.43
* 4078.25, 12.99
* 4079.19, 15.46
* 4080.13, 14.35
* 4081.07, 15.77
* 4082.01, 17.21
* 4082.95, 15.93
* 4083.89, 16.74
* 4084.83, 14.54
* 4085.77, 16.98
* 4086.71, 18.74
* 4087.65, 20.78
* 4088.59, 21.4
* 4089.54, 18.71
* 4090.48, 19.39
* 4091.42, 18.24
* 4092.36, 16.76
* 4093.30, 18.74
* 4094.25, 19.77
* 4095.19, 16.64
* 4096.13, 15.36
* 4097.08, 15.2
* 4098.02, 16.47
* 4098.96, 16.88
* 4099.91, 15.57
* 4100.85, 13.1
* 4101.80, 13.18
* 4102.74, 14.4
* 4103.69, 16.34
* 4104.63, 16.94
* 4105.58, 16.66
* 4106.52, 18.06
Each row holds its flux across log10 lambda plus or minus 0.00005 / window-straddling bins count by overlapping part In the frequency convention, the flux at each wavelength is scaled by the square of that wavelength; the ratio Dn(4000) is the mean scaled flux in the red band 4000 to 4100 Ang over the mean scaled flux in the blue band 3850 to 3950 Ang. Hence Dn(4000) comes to 2.00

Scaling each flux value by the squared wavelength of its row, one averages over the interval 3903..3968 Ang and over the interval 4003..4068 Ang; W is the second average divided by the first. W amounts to 2.02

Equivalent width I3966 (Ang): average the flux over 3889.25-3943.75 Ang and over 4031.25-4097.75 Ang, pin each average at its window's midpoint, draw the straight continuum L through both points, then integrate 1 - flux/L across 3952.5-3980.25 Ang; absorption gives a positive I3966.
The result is 8.9 Ang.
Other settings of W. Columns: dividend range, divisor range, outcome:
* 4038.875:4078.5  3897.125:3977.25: 1.97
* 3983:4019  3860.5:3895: 1.79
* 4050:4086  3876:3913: 1.71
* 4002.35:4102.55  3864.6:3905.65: 1.82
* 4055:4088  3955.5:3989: 1.80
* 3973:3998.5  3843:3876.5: 1.57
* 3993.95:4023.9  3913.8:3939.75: 2.48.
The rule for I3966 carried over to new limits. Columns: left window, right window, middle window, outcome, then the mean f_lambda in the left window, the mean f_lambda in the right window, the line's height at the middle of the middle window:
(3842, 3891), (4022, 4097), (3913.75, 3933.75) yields 5.8 Ang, 8.43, 15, 10.4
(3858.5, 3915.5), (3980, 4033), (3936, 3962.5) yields 9.0 Ang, 9.06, 14.7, 12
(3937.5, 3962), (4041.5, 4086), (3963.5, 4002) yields -2.3 Ang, 8.28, 14.2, 10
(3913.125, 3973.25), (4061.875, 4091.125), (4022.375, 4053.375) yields -4.3 Ang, 6.85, 15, 12.6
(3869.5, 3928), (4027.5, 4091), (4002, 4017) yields -2.5 Ang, 9.22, 14.7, 13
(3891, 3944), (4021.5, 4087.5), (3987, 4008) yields -4.7 Ang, 8.09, 14.5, 11.8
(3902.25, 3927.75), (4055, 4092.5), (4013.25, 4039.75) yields -3.5 Ang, 9.46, 15.1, 13.4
